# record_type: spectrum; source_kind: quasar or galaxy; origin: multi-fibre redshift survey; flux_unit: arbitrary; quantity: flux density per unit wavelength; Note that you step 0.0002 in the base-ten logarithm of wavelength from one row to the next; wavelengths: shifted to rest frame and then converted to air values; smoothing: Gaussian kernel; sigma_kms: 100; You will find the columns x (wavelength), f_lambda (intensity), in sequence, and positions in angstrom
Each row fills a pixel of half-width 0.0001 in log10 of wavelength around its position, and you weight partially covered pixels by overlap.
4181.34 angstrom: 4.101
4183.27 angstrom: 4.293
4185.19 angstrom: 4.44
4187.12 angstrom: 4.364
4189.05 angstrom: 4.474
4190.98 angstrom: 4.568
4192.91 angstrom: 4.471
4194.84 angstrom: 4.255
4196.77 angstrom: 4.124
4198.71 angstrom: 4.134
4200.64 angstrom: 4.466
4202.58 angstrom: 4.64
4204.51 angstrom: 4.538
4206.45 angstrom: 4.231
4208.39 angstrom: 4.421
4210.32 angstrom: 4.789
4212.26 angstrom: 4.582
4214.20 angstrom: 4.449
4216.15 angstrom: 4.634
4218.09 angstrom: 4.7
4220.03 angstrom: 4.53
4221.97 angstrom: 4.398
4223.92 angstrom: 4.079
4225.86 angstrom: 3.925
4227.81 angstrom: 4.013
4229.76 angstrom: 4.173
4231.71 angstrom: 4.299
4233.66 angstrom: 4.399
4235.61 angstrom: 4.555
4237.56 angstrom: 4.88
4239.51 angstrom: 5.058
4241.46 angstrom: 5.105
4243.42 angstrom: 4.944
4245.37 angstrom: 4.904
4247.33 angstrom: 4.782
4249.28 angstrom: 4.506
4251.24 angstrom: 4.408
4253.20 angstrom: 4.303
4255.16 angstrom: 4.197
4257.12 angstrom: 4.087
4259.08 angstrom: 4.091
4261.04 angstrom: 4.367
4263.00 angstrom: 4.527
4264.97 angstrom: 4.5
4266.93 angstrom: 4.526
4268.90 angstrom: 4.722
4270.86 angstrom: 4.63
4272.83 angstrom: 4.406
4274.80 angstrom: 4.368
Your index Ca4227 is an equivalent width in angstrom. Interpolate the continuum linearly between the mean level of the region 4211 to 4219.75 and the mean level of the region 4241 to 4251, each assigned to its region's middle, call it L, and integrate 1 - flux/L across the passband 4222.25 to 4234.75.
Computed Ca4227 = 1.38 angstrom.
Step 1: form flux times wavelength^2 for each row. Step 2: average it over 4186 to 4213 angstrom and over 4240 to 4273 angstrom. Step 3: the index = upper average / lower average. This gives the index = 1.05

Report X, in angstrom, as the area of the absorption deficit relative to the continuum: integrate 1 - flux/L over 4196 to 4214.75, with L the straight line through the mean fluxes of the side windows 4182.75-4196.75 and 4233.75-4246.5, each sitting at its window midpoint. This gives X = 0.4 angstrom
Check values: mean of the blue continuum 4.4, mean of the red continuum 4.87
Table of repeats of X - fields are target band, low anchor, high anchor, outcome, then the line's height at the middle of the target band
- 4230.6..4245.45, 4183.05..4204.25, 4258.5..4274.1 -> -1.0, 4.45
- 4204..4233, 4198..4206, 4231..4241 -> 1.1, 4.55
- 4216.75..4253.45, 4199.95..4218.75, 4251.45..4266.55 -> -0.9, 4.42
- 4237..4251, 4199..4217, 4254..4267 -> -1.5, 4.38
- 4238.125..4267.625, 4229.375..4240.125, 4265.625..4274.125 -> 0.0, 4.56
